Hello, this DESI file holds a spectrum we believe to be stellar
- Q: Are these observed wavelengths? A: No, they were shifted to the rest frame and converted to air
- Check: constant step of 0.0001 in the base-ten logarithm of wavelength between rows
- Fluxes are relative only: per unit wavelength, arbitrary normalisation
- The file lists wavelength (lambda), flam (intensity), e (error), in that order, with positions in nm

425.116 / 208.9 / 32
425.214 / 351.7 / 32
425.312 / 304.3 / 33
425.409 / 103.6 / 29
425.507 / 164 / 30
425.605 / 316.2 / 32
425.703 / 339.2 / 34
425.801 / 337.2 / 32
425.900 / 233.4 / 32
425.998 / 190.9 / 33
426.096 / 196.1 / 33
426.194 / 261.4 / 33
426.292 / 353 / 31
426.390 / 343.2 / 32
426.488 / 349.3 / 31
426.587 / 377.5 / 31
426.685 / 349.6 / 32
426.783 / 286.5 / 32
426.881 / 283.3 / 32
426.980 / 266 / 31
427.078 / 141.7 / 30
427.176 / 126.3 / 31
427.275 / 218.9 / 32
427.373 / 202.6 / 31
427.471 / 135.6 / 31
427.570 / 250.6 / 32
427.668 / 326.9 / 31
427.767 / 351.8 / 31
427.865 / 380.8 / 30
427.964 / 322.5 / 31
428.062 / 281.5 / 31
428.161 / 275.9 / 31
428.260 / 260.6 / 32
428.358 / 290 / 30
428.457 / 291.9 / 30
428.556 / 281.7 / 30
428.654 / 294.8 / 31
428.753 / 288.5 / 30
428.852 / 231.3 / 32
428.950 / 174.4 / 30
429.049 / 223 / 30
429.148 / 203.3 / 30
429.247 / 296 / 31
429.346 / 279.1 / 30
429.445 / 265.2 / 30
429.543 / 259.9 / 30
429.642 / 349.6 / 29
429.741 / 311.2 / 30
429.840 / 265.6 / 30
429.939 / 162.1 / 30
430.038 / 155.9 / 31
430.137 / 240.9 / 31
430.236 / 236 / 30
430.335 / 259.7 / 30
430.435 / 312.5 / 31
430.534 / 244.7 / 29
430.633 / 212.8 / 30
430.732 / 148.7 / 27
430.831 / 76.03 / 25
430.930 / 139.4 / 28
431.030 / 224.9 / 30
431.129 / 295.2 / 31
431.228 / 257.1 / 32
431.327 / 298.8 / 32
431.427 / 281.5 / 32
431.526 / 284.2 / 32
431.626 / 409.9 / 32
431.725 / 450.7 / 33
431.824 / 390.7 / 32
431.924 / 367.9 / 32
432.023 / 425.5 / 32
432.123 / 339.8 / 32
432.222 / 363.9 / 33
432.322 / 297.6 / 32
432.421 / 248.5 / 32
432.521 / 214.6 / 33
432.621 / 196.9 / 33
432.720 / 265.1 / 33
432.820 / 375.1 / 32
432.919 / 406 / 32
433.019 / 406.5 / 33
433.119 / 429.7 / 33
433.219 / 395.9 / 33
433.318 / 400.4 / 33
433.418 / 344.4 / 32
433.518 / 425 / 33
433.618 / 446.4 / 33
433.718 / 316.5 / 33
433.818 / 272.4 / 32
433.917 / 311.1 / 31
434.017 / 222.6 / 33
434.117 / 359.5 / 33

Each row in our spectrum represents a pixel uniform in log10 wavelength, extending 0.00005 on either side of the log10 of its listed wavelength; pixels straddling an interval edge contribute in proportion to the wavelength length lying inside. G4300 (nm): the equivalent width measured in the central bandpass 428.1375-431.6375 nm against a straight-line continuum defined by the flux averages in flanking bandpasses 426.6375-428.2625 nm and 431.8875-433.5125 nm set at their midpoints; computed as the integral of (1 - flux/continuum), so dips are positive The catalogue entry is 0.57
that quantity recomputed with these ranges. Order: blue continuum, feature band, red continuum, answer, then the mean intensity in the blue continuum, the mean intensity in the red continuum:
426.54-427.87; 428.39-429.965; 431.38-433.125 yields 0.15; 260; 340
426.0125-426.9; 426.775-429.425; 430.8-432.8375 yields 0.40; 308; 296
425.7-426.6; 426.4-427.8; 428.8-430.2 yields 0.08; 293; 244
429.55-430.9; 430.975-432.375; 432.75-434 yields -0.18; 229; 372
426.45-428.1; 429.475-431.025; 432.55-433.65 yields 0.46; 273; 368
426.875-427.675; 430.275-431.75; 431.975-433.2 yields 0.20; 208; 332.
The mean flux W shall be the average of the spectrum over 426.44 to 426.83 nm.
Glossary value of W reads 341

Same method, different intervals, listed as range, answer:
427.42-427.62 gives 194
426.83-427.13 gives 230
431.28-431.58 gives 289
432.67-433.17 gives 376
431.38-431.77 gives 356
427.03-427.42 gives 172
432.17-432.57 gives 282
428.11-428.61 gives 280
